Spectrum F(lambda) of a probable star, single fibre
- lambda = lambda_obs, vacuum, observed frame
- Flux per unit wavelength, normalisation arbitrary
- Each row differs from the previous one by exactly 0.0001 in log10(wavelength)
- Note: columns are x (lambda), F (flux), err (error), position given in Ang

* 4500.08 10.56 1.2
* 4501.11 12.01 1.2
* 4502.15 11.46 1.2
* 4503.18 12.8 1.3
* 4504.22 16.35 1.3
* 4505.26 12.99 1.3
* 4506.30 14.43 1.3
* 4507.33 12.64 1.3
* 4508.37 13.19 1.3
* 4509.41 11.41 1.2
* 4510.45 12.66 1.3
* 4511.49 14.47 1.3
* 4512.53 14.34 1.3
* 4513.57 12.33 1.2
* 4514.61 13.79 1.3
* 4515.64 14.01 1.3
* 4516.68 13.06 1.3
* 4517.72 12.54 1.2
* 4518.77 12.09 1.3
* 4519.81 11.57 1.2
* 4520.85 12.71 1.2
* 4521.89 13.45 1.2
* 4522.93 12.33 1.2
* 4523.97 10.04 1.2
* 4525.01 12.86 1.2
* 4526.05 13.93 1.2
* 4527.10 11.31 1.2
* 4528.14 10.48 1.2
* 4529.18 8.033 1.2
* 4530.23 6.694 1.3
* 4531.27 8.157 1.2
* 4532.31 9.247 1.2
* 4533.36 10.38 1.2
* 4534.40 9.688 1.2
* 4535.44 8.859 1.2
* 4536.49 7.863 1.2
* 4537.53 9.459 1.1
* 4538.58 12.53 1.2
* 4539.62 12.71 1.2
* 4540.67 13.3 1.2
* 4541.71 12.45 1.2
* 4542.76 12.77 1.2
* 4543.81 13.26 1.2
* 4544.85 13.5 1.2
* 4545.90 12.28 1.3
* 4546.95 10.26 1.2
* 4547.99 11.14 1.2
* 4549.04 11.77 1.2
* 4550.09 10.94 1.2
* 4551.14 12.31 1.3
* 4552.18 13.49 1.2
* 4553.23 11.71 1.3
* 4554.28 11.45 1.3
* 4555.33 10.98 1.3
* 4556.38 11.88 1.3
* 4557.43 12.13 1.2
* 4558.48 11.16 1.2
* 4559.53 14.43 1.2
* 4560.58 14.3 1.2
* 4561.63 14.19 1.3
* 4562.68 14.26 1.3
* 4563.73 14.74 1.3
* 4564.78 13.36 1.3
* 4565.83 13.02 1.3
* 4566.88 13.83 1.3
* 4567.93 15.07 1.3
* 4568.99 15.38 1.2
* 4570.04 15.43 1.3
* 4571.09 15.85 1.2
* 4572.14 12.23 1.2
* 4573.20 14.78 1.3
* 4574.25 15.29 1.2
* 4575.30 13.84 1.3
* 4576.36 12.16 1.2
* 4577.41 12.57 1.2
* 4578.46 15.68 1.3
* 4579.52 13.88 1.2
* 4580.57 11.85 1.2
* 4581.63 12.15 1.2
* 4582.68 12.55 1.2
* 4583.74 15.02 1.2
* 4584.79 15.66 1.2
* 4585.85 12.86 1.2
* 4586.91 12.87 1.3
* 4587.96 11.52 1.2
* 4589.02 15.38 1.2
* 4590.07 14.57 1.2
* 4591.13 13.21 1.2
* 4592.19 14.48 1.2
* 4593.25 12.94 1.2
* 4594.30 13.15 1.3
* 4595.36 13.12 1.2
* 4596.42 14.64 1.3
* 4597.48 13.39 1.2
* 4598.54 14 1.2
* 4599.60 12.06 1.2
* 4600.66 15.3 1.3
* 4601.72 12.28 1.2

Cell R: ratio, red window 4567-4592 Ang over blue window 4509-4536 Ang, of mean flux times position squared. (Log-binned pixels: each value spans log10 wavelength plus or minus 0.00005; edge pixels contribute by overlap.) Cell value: 1.24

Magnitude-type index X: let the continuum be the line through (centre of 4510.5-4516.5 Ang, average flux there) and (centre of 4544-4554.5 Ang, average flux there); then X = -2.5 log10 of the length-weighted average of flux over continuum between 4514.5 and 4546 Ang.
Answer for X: 0.13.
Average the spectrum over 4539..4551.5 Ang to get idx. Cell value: 12.2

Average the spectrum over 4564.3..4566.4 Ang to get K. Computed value 13.2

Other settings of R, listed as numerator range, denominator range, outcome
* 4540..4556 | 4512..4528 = 0.97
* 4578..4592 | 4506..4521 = 1.08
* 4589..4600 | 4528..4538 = 1.59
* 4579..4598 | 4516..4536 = 1.27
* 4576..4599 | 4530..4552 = 1.25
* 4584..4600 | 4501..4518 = 1.07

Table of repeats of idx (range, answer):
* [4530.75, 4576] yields 12.5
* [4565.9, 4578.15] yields 14.2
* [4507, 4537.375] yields 11.5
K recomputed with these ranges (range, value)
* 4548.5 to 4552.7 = 12.1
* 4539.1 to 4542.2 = 12.8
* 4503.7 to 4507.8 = 14.1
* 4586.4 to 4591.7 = 13.5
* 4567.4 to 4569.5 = 15.2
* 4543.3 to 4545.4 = 13.4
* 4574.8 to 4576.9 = 13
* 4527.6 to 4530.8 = 8.42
